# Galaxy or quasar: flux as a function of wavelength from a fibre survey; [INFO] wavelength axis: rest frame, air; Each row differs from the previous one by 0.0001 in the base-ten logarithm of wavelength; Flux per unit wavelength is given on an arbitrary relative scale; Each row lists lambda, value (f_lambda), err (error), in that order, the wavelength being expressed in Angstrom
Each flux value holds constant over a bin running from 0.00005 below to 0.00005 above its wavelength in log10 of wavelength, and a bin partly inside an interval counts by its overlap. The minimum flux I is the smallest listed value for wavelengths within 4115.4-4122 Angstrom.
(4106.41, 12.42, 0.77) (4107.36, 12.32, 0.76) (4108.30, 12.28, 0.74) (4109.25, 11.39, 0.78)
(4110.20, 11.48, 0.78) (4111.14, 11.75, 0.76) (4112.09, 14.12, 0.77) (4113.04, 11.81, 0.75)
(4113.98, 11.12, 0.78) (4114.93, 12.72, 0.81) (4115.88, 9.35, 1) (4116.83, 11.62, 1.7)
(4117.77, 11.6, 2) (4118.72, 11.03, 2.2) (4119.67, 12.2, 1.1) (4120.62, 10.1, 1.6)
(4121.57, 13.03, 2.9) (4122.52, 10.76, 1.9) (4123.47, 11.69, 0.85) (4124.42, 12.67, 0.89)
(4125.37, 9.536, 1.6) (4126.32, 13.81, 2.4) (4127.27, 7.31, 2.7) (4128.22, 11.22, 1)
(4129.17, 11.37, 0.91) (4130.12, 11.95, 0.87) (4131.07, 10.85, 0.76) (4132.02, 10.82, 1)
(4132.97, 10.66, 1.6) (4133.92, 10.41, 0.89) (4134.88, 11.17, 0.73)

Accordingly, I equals 9.35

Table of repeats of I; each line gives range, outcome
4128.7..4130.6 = 11.37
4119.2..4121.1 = 10.1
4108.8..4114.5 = 11.12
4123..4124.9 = 11.69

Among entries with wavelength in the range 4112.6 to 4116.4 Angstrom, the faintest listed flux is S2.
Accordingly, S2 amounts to 9.35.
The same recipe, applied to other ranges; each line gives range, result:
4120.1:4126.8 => 9.536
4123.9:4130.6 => 7.31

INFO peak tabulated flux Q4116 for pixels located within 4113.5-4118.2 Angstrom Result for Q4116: 12.72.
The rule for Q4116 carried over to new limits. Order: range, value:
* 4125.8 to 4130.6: 13.81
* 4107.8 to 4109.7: 12.28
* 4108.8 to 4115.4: 14.12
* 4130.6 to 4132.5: 10.85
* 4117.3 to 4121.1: 12.2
